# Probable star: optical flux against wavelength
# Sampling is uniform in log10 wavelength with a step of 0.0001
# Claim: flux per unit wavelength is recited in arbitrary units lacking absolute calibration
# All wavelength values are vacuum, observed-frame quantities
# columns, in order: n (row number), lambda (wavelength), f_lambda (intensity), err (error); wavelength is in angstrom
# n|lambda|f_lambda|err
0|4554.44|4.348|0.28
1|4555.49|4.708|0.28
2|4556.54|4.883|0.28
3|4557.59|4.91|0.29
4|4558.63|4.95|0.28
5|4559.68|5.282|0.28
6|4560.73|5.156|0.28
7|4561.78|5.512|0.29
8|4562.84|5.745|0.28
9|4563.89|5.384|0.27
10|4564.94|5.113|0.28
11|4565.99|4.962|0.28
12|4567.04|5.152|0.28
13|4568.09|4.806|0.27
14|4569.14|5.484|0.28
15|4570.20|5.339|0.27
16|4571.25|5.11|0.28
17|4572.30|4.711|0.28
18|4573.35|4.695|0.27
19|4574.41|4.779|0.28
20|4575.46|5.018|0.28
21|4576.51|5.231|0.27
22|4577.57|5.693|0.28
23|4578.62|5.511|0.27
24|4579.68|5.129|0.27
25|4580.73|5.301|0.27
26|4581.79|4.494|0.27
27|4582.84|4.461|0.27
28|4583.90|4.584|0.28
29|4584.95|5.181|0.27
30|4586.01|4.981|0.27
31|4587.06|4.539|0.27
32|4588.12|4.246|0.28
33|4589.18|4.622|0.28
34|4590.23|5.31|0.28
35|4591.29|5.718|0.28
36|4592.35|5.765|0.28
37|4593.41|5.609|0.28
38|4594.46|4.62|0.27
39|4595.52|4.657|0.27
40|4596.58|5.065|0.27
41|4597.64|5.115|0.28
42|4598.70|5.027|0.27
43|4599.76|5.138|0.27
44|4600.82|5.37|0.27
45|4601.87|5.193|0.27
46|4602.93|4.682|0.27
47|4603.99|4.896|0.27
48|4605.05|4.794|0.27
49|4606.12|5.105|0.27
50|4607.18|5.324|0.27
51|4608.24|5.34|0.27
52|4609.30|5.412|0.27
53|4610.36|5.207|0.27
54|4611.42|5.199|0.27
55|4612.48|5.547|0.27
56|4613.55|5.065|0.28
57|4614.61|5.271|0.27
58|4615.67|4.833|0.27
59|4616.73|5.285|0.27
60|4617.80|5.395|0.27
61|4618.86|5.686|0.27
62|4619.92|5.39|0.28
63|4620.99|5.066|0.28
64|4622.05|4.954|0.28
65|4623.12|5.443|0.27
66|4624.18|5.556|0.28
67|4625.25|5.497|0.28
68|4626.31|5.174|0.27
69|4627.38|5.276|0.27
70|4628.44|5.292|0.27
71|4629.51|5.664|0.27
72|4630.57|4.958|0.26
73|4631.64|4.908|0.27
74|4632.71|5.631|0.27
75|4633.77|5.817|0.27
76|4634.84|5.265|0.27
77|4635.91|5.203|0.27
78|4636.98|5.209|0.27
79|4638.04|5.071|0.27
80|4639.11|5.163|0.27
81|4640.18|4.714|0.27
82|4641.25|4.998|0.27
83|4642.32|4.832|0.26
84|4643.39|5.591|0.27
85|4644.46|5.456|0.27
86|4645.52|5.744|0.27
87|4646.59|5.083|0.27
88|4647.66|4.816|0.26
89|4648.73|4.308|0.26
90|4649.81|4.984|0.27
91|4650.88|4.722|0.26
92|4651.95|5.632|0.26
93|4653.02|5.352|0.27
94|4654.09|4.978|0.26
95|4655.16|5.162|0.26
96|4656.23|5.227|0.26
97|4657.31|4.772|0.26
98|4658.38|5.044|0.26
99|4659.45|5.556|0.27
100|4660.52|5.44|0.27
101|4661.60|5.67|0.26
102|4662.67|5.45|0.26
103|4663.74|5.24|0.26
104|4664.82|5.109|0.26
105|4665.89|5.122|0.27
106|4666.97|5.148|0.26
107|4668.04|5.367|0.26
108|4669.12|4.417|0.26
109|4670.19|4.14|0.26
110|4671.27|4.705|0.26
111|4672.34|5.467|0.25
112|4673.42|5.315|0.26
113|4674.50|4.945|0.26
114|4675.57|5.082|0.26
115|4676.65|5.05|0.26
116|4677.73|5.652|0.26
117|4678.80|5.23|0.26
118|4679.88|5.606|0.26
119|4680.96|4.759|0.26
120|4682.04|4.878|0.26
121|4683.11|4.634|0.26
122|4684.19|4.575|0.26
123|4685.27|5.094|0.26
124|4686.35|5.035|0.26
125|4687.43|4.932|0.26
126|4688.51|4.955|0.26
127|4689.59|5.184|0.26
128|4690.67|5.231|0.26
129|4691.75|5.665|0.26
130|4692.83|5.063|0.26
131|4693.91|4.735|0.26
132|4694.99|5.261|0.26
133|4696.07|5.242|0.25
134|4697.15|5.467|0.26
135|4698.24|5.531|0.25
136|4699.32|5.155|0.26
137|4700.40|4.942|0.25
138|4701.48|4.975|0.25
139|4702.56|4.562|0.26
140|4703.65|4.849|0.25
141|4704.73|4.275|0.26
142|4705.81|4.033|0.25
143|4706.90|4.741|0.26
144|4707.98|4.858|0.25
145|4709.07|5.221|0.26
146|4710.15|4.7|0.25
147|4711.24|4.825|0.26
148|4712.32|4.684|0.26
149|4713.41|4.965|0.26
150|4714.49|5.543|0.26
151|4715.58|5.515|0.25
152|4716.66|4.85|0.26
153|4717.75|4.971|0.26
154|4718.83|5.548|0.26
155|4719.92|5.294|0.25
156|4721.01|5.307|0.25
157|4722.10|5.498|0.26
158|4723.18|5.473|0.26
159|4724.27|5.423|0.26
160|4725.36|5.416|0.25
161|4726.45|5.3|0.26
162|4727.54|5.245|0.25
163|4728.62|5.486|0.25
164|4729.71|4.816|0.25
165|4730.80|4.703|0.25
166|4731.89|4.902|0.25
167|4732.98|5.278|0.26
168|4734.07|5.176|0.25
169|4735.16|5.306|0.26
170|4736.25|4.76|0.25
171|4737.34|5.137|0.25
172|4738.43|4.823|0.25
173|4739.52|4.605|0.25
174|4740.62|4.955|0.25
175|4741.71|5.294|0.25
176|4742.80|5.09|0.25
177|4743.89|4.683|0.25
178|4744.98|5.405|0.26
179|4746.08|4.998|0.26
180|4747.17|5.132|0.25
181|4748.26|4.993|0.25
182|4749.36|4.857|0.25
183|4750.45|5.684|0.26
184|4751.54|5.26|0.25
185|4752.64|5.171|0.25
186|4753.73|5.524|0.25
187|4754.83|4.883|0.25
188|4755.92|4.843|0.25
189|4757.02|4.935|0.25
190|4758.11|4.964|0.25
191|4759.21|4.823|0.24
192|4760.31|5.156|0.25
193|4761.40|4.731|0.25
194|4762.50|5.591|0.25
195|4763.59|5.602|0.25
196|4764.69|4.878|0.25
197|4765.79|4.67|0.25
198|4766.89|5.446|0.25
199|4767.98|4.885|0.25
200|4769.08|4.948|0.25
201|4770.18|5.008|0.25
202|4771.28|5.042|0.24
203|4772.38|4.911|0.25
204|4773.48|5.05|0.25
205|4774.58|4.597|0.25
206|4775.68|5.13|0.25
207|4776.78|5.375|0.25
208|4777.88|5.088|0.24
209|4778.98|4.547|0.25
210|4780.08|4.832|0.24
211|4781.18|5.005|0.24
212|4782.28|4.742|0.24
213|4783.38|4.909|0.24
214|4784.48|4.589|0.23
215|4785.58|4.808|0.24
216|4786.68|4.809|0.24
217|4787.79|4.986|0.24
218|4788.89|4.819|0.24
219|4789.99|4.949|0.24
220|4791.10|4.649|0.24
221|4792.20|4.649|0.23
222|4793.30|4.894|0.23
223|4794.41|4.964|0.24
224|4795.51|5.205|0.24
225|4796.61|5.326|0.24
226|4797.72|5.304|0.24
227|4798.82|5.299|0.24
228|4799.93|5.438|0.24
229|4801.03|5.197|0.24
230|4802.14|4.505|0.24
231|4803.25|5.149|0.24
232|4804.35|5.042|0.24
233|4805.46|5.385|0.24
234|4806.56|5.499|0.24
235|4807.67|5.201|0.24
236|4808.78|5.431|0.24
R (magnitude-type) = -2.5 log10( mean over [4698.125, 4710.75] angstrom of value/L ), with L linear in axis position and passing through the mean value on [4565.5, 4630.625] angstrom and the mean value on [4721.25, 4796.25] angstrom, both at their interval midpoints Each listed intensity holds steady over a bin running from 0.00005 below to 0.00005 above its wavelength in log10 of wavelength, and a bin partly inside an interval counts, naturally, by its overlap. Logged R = 0.060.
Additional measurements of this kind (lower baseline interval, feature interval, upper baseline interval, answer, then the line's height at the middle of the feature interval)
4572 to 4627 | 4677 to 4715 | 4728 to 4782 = 0.01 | 5.07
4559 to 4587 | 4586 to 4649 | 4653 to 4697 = -0.02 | 5.1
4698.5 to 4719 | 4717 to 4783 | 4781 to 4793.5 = -0.05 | 4.86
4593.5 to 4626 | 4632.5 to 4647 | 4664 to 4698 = -0.03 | 5.13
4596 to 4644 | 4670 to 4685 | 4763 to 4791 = 0.02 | 5.11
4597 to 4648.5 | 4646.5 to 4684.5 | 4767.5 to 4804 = 0.02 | 5.15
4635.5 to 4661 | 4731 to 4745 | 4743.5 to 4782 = 0.01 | 5.06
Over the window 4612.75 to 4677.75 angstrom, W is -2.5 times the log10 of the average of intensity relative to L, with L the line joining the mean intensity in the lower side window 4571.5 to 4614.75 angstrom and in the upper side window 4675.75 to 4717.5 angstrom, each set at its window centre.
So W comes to -0.03 mag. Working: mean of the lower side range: 5.06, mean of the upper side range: 5.01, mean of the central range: 5.18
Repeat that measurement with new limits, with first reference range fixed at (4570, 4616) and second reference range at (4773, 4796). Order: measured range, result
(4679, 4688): 0.007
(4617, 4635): -0.066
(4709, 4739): -0.044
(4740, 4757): -0.041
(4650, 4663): -0.050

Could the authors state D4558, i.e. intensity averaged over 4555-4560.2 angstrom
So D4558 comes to 4.96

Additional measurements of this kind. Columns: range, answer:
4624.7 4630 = 5.38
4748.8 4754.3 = 5.29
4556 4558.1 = 4.89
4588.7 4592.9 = 5.36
